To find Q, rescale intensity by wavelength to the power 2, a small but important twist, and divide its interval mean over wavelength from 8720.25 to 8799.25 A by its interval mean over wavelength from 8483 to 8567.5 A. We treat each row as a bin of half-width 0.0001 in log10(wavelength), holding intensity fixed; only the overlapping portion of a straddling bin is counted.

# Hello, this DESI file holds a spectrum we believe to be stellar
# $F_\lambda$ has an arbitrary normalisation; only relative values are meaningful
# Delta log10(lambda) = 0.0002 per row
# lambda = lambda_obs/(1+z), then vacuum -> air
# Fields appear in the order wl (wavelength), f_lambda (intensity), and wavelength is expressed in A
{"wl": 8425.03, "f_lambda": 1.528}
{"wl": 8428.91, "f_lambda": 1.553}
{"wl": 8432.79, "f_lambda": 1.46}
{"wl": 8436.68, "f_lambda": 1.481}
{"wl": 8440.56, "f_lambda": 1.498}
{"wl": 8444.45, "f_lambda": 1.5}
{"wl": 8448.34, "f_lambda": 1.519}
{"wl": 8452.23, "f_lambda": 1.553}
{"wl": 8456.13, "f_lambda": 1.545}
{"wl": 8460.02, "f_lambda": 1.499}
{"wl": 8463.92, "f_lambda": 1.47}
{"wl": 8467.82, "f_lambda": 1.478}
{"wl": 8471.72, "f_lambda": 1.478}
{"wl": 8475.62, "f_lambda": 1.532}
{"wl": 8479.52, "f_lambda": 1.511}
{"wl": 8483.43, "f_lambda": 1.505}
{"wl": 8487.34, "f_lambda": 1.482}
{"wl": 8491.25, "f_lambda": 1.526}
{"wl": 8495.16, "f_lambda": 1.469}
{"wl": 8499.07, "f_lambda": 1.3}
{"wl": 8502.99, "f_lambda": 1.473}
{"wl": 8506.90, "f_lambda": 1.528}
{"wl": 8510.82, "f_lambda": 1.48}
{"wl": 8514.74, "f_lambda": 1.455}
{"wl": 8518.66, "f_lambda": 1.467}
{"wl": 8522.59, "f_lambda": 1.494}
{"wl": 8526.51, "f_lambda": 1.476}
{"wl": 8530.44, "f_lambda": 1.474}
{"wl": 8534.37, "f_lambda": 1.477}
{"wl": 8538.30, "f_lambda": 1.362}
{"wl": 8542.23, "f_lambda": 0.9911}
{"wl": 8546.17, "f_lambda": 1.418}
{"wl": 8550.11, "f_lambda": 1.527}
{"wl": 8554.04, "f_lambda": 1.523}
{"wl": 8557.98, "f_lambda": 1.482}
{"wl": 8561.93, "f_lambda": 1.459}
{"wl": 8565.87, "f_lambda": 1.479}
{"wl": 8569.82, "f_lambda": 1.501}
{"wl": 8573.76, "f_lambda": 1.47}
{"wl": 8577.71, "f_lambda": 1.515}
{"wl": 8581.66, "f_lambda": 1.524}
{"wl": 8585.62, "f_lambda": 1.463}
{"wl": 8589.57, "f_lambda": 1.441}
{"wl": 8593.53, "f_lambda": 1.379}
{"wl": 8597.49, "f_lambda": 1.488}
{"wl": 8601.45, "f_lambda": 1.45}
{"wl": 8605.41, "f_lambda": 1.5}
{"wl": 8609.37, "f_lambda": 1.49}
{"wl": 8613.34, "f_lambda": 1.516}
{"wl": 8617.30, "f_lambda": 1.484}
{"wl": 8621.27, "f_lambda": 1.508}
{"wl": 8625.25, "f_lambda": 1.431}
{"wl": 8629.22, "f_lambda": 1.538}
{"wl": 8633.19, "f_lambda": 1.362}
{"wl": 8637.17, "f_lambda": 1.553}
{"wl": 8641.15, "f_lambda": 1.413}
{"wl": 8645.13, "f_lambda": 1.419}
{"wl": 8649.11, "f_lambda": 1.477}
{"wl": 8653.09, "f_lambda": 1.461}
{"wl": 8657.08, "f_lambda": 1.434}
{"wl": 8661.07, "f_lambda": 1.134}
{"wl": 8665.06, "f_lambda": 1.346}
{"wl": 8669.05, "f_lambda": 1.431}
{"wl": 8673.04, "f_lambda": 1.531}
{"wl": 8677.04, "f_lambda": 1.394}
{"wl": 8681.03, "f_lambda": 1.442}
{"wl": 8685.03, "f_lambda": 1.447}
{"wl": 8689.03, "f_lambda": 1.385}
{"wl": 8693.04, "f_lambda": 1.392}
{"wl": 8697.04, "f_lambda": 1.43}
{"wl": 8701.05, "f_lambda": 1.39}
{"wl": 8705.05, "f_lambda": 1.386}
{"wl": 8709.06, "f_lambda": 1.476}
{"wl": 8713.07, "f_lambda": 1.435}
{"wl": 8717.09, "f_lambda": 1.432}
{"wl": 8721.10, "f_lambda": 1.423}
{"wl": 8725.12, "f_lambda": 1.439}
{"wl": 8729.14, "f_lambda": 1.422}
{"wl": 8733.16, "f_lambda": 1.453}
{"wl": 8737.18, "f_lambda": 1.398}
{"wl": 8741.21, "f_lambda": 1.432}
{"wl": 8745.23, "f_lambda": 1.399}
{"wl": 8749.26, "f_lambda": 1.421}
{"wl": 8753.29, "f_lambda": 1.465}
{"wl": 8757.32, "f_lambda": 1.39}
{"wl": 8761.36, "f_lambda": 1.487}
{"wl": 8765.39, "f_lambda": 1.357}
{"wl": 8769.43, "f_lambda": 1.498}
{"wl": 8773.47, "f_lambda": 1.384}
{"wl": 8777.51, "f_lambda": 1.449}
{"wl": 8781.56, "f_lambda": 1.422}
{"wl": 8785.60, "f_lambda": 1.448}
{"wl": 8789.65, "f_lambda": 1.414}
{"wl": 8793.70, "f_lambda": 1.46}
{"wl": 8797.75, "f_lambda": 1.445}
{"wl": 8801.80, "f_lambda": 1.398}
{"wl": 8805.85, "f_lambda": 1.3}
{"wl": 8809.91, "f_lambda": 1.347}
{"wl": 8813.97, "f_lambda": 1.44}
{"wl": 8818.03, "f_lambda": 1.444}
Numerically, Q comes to 1.04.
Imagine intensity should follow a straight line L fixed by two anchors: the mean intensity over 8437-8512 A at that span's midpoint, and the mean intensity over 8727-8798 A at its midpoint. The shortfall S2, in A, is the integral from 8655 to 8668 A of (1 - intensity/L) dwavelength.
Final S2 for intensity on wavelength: 1.2 A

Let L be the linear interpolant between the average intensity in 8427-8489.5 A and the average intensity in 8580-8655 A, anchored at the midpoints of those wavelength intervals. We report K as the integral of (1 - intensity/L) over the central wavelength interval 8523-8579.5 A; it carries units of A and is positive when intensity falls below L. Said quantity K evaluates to 1.60 A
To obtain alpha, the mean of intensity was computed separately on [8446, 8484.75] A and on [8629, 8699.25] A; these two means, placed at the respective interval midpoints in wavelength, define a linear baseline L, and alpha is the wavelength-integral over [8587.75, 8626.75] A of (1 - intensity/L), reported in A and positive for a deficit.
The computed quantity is -0.68 A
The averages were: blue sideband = 1.51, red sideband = 1.42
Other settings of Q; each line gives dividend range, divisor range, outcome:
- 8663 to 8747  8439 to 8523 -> 1.01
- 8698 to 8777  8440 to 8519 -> 1.02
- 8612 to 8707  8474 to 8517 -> 1.00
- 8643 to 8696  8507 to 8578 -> 1.00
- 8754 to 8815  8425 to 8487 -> 1.02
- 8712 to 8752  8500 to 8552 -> 1.05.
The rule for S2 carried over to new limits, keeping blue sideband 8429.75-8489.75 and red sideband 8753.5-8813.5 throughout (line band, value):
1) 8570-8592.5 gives -0.2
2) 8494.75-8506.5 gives 0.5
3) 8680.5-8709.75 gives 0.5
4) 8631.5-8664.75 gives 1.1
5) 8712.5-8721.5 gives 0.0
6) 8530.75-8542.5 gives 1.1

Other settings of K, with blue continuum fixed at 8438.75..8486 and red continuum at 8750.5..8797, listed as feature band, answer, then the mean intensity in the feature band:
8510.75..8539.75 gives 0.6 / 1.46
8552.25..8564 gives 0.0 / 1.49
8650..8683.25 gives 1.4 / 1.4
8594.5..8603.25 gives 0.1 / 1.46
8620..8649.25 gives 0.1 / 1.46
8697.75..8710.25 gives 0.3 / 1.42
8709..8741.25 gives 0.3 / 1.43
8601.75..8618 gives -0.2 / 1.49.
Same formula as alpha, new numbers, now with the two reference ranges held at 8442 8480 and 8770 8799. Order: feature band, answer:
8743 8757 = 0.2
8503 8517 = 0.1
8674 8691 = 0.4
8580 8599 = 0.3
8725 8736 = 0.1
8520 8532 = 0.1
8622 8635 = 0.2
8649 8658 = 0.1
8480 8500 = 0.4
